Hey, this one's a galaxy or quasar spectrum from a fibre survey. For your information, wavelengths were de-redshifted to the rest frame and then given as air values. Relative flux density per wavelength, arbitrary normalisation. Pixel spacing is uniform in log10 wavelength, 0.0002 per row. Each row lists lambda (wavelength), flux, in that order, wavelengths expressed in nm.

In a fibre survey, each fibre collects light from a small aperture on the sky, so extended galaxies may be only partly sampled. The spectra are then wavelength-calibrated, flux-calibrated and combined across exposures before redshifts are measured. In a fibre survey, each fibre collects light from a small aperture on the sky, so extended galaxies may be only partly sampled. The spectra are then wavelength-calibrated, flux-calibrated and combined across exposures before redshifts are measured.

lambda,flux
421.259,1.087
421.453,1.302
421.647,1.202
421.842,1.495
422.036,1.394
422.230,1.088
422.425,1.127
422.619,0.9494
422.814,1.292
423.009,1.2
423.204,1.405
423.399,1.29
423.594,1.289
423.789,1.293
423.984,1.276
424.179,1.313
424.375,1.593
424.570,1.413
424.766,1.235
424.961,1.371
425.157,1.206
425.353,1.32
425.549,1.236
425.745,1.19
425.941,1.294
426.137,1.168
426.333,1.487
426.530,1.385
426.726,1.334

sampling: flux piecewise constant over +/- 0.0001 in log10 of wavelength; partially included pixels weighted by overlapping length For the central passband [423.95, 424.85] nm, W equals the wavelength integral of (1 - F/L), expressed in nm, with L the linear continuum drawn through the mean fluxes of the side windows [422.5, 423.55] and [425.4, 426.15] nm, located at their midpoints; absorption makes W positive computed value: -0.10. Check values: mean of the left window 1.23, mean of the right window 1.24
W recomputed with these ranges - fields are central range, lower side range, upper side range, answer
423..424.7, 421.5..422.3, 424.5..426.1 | -0.08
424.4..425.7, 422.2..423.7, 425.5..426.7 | -0.04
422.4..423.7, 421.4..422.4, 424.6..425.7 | 0.05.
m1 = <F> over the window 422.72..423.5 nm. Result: 1.3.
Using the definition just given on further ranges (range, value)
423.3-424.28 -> 1.29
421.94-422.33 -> 1.24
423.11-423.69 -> 1.33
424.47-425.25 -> 1.31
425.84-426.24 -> 1.24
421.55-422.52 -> 1.26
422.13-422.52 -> 1.11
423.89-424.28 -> 1.3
